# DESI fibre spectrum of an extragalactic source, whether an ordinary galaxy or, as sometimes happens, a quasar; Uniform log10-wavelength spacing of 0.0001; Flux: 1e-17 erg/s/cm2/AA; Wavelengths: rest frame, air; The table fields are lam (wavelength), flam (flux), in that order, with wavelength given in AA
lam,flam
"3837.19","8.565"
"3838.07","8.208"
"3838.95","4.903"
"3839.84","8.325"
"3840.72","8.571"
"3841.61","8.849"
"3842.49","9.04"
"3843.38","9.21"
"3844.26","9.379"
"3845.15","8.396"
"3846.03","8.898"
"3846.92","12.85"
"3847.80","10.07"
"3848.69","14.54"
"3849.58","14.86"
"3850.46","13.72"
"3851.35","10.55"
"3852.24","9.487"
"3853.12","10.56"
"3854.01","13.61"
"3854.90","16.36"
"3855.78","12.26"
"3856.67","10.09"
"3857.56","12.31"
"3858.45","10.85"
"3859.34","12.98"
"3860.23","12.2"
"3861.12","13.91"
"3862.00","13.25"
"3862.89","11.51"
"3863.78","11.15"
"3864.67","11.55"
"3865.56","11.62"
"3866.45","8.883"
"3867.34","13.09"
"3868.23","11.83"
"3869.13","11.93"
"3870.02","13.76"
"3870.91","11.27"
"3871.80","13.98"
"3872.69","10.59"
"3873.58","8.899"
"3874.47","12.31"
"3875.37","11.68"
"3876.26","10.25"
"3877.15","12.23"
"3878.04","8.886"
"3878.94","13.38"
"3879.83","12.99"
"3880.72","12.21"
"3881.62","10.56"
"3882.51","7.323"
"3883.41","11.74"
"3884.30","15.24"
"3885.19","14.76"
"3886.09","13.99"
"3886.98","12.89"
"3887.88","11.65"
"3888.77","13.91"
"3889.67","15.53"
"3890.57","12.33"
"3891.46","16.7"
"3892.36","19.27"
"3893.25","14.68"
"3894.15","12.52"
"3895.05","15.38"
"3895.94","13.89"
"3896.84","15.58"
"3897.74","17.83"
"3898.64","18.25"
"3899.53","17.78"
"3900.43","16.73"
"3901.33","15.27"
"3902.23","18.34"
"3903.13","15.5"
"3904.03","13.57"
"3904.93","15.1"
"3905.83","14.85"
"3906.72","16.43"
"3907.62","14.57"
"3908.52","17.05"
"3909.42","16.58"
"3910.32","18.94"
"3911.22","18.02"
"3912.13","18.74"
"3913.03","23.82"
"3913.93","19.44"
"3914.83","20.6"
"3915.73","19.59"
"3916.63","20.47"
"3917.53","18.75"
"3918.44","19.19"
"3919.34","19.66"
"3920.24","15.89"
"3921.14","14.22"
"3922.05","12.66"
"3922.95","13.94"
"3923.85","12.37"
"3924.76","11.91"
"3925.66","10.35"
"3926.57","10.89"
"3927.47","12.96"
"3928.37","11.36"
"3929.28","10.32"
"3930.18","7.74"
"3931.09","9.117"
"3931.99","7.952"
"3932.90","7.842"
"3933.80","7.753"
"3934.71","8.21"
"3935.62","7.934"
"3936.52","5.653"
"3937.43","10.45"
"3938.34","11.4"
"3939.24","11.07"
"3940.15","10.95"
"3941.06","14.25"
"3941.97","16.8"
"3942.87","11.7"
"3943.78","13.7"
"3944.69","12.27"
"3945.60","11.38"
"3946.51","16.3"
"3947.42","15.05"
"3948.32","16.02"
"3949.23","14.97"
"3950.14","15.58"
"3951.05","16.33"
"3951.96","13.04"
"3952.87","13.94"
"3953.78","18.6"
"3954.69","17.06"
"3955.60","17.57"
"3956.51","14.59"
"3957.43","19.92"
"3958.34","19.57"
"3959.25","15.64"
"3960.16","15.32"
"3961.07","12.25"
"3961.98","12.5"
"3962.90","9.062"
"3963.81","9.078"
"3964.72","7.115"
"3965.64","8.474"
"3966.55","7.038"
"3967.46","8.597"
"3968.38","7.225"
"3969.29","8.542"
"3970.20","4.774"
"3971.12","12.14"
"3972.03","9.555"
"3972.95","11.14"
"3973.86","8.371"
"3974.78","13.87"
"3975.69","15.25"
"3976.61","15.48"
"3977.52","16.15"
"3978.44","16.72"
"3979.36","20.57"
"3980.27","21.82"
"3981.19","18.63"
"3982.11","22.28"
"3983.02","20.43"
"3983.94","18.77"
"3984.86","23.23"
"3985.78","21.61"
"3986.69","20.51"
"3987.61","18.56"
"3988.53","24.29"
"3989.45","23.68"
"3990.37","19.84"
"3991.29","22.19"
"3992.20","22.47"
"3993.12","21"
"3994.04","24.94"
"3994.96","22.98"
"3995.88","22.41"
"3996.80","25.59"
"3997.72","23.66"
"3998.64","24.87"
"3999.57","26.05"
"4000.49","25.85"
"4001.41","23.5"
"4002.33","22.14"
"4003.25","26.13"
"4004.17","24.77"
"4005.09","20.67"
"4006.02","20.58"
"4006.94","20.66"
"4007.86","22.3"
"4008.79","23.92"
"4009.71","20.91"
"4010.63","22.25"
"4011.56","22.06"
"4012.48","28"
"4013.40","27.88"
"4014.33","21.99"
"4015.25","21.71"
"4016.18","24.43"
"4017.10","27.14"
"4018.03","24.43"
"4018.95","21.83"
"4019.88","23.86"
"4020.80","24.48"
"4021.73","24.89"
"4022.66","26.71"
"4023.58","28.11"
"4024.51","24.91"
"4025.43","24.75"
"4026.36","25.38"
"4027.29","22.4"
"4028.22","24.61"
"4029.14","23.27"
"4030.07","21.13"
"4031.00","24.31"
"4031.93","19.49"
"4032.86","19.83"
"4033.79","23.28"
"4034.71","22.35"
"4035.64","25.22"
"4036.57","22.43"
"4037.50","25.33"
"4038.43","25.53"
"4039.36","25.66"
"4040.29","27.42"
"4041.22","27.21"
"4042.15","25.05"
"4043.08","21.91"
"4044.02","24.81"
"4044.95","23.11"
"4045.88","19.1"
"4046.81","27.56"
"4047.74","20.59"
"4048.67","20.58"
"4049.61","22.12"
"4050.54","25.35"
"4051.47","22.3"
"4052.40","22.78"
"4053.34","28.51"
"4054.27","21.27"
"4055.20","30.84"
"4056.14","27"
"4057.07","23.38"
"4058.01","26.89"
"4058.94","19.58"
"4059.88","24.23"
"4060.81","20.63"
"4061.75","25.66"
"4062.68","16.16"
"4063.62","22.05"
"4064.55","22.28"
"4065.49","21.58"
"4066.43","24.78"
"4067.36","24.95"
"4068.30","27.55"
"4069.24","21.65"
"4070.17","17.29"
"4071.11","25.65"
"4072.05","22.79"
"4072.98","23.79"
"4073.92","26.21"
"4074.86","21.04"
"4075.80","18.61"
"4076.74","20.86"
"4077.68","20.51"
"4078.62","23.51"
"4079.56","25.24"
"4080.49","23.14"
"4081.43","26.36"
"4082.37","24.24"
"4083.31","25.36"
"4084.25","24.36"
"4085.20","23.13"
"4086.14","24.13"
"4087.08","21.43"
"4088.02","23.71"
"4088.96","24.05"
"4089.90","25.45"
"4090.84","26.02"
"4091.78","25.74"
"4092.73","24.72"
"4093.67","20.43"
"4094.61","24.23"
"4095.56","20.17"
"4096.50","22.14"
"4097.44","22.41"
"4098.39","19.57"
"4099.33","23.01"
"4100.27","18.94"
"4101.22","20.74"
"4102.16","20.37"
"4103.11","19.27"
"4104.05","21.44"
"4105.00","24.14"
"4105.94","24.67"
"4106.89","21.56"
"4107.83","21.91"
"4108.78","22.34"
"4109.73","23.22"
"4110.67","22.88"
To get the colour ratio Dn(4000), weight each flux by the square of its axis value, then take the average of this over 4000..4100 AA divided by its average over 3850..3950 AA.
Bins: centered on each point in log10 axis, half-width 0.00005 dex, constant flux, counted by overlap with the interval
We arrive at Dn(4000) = 1.88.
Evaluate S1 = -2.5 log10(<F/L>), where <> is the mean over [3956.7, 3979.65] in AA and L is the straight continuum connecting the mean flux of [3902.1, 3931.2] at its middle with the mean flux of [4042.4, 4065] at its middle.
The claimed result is 0.46 mag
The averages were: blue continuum 15.6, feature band 12.1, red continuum 23.3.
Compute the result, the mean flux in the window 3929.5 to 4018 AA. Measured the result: 16.9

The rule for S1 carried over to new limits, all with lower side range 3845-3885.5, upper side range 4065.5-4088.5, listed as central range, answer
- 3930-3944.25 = 0.47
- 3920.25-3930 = 0.24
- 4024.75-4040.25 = -0.13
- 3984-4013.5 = -0.20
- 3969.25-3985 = 0.16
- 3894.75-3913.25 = -0.19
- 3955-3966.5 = 0.27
